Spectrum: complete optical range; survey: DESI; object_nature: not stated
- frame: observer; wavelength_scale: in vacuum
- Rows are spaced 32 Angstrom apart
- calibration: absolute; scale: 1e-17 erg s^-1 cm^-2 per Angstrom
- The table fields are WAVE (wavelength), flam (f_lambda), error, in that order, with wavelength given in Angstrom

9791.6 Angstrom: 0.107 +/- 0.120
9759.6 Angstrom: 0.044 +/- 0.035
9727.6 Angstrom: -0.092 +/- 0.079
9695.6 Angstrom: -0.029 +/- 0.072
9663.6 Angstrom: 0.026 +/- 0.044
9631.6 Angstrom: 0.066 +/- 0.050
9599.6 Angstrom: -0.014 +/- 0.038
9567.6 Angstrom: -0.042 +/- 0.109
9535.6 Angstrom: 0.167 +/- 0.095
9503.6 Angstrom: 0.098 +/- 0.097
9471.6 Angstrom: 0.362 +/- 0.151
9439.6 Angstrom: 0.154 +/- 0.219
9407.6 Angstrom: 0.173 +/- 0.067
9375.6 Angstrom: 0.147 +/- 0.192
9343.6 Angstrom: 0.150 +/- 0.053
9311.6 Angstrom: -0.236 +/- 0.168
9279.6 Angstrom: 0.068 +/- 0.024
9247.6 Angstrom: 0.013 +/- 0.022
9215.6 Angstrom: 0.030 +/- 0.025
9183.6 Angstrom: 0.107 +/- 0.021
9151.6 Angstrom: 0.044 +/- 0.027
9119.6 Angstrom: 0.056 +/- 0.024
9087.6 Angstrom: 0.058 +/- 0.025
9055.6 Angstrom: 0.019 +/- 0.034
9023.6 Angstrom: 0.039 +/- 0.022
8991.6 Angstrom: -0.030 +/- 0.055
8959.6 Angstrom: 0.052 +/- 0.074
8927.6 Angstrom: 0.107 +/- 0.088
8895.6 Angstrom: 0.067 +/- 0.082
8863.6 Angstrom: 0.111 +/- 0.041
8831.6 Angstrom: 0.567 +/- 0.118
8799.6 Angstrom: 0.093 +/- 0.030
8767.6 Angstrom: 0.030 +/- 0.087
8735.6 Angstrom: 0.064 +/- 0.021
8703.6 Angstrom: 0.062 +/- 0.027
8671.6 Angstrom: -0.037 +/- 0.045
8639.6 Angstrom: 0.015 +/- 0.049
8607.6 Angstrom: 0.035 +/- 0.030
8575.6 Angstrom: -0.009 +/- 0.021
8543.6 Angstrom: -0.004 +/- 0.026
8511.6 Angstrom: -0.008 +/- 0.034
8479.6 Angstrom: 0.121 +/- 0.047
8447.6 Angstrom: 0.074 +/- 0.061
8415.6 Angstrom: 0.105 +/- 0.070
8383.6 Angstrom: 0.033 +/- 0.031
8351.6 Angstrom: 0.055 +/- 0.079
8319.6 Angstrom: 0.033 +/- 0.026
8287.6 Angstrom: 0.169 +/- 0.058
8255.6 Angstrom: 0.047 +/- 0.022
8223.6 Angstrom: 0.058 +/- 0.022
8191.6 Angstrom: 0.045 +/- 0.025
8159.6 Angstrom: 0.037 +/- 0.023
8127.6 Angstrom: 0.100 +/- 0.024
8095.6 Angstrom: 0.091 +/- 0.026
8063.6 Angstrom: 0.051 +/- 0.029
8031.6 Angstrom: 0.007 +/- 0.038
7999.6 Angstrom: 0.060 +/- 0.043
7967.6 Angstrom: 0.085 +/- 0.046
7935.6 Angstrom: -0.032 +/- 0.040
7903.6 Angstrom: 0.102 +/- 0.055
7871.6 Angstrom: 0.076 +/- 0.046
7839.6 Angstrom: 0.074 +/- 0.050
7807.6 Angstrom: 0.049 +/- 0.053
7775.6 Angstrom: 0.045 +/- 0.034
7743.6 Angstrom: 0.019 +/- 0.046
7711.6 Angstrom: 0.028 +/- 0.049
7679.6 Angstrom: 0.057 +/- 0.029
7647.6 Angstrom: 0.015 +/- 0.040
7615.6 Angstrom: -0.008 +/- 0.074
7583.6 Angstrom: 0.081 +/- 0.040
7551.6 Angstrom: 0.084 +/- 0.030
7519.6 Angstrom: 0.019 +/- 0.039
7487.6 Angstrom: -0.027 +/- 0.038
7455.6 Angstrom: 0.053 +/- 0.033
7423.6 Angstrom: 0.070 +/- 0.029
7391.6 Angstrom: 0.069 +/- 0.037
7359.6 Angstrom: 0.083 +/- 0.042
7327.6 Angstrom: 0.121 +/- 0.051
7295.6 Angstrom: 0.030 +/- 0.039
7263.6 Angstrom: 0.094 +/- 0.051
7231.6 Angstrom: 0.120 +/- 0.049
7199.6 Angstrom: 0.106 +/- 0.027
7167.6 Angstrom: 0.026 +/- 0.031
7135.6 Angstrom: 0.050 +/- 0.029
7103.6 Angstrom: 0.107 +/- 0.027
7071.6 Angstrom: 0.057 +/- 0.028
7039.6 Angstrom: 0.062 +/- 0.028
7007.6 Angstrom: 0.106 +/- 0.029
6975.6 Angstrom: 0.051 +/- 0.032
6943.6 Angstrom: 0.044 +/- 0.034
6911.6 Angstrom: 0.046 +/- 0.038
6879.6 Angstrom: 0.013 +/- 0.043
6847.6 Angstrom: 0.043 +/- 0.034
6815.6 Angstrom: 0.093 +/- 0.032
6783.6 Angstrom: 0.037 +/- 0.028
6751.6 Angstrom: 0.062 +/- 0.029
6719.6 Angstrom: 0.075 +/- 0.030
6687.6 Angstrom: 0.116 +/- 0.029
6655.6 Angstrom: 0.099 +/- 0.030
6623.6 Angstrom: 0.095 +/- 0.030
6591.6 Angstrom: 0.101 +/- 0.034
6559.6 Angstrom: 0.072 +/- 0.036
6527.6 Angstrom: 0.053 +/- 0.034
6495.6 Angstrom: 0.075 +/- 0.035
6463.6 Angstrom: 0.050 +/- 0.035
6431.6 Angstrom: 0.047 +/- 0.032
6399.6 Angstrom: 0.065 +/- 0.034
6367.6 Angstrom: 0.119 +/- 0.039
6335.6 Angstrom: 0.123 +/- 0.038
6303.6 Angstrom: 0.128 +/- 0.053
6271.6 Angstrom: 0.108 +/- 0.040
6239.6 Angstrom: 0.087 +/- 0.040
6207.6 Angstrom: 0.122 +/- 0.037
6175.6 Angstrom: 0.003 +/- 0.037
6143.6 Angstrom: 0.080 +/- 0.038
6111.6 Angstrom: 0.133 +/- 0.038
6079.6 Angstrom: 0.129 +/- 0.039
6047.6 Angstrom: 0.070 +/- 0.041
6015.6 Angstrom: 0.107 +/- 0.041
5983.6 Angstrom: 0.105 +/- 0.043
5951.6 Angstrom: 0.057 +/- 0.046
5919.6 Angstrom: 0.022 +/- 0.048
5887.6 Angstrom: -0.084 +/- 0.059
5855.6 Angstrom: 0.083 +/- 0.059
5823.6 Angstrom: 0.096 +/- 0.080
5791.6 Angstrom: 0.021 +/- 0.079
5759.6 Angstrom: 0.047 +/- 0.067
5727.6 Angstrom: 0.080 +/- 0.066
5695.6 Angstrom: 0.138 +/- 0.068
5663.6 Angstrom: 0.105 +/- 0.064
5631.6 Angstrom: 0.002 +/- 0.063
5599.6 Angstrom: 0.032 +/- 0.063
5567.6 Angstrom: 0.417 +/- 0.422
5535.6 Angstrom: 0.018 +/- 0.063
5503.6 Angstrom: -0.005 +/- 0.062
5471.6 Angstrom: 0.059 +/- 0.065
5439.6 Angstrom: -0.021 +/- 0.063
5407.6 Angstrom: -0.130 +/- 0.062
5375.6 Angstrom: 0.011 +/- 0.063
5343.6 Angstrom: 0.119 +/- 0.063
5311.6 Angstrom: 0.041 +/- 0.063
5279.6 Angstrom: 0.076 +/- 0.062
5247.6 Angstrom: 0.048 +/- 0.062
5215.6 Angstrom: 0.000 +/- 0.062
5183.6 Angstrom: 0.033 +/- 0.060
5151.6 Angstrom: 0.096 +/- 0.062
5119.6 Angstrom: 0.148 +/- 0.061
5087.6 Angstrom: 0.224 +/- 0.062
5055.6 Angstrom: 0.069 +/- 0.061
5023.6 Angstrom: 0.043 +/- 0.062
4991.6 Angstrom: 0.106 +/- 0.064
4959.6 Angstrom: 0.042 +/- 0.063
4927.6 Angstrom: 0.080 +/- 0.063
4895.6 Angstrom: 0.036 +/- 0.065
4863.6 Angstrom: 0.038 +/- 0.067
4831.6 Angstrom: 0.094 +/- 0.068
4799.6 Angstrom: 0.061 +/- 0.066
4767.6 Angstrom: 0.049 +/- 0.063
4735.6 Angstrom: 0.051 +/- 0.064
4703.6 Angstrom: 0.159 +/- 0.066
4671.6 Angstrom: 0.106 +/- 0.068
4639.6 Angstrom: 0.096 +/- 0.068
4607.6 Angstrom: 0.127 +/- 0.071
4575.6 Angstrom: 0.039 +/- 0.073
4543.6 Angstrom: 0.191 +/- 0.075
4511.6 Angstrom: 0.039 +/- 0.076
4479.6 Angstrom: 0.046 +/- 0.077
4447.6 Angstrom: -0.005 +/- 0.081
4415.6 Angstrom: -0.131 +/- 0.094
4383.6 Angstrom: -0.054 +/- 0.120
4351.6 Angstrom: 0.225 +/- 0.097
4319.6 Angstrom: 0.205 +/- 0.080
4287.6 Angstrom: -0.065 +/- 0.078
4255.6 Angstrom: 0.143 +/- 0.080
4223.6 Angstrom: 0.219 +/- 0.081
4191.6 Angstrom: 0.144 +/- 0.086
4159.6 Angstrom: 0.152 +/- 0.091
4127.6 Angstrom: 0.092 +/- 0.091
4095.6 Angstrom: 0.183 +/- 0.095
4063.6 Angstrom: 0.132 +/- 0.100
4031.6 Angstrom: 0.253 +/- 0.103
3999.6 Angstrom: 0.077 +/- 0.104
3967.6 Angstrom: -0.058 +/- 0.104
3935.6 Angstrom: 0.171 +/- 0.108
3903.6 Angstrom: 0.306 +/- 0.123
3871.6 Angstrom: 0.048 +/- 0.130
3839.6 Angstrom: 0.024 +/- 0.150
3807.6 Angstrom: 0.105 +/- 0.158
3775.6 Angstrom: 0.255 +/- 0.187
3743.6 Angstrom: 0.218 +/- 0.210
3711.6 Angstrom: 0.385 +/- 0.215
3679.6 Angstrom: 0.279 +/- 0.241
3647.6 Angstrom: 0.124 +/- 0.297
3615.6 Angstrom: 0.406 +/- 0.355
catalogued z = 1.37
